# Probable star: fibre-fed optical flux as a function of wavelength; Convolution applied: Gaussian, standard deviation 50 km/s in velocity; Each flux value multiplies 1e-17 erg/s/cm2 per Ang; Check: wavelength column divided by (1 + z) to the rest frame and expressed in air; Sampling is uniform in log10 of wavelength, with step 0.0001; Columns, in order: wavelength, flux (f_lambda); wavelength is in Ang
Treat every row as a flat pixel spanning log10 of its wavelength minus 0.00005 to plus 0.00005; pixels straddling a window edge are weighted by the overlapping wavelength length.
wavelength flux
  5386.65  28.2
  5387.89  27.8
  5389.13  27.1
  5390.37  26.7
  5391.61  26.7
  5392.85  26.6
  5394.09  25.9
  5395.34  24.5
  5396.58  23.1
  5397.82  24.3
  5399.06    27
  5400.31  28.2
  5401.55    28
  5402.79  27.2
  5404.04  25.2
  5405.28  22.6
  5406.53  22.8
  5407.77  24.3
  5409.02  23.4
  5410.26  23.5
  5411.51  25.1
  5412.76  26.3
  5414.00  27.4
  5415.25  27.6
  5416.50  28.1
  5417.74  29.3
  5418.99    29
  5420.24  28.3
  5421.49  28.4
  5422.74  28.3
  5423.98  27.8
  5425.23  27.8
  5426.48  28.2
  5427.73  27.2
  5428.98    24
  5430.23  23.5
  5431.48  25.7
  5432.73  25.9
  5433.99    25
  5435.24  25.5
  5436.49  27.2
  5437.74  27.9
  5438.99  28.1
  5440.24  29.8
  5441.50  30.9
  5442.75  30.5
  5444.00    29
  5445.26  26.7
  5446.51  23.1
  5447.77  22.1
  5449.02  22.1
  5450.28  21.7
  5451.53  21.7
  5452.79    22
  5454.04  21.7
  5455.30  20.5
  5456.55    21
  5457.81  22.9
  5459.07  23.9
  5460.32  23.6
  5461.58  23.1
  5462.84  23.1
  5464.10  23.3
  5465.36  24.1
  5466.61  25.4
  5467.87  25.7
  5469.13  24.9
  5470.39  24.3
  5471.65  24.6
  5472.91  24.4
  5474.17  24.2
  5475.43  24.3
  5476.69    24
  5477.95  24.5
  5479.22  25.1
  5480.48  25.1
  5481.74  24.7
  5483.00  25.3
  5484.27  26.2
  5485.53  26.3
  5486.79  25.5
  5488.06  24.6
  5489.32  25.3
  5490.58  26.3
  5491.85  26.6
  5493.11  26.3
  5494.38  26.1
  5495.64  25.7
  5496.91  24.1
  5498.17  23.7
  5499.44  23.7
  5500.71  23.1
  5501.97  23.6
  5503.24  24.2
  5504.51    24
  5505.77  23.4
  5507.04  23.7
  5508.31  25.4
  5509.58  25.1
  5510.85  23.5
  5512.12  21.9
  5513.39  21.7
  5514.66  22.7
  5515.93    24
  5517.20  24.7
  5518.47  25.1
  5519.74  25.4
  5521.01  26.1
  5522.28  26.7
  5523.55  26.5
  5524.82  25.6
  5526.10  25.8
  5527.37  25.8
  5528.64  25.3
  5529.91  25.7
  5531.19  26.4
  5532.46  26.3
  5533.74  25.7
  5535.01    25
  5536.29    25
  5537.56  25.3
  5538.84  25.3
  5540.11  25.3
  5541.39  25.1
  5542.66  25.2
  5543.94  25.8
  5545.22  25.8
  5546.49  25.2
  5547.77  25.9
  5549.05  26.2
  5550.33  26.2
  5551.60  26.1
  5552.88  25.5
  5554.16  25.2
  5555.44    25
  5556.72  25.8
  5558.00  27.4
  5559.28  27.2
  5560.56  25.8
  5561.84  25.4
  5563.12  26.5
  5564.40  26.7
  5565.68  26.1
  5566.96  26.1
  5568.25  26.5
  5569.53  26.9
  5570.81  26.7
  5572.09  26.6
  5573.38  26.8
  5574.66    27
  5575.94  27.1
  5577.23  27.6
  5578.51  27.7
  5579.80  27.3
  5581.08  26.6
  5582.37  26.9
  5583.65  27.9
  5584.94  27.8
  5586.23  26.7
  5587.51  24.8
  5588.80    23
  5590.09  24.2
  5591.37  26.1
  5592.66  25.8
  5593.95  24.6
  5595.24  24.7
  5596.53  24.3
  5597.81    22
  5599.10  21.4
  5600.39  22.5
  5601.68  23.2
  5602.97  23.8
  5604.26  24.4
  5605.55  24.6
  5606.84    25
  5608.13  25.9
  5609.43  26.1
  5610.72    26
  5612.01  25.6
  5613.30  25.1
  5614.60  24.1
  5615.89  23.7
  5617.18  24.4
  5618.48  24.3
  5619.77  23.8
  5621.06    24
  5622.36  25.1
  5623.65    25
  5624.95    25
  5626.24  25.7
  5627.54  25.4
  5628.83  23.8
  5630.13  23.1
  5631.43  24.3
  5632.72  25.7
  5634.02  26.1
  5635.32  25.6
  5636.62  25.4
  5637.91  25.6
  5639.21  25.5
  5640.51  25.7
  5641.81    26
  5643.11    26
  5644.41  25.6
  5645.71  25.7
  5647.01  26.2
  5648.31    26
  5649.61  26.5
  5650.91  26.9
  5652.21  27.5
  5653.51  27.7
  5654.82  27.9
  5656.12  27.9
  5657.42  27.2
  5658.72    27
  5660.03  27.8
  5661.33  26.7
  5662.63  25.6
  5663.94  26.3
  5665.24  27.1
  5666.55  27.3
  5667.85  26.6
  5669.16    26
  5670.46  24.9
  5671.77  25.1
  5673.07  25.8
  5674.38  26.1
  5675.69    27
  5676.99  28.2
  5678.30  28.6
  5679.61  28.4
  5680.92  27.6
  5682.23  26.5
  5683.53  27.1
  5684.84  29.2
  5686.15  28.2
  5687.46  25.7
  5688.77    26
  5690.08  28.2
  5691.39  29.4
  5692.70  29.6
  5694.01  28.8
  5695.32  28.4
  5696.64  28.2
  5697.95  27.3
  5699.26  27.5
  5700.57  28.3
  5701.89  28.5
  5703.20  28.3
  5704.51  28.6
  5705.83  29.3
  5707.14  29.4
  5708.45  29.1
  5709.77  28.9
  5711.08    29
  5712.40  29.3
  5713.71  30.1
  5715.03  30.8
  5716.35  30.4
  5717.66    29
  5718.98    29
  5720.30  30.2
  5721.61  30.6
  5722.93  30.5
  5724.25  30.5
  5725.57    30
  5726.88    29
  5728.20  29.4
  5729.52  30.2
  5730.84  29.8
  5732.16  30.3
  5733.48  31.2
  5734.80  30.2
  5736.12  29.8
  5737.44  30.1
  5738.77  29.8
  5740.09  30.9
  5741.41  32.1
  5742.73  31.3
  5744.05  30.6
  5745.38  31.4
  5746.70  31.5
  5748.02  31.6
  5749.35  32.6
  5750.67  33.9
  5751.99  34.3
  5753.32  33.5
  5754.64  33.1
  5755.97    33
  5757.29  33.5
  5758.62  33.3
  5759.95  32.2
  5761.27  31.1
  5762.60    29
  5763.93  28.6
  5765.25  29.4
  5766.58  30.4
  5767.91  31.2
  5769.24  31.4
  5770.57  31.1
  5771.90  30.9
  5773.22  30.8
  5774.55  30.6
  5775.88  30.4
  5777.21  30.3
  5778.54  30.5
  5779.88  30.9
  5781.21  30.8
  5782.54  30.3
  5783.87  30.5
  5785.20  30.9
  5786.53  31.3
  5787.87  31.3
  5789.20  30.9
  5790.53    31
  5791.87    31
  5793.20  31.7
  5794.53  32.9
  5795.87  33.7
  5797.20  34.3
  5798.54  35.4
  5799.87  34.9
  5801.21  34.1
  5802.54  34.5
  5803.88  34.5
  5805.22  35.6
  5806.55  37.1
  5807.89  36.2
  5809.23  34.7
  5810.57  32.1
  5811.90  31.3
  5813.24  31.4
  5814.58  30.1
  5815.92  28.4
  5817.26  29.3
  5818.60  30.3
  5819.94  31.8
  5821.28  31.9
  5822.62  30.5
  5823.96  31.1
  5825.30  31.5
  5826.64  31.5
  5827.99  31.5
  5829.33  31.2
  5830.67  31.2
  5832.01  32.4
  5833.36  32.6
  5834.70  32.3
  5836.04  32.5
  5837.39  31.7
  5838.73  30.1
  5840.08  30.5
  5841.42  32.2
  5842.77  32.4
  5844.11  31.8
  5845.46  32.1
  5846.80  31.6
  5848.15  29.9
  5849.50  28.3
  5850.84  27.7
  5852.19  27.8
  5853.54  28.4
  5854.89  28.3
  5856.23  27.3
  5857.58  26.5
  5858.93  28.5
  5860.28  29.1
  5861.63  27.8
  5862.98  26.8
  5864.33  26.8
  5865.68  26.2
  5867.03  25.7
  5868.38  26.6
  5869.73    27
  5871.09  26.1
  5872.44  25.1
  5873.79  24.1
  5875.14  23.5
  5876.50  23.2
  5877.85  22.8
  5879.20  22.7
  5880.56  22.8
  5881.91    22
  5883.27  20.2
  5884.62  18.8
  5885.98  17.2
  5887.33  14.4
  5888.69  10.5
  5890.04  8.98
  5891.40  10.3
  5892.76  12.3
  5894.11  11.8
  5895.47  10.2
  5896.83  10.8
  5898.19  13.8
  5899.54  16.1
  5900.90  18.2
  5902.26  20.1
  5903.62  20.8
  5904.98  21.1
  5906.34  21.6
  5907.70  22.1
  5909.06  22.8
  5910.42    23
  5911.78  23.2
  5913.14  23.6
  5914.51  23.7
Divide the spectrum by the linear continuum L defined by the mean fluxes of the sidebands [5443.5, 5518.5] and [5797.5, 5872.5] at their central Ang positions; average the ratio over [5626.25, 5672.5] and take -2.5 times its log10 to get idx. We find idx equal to 0.05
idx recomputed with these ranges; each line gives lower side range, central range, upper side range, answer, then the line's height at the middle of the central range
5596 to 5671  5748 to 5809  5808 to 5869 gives -0.12 mag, 28.8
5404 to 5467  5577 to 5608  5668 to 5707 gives 0.07 mag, 26.8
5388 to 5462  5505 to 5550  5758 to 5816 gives 0.10 mag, 27.5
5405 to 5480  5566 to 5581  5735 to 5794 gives 0.03 mag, 27.7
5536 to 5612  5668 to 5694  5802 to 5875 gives 0.01 mag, 27.5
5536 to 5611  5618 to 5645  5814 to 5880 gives 0.05 mag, 26.3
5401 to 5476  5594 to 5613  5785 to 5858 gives 0.16 mag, 28.1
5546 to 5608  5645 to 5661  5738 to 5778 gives 0.04 mag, 28.1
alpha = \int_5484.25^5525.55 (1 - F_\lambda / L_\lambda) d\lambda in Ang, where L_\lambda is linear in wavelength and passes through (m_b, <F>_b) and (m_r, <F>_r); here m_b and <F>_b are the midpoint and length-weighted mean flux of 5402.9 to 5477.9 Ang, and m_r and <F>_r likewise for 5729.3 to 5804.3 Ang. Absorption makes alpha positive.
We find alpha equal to 2.8 Ang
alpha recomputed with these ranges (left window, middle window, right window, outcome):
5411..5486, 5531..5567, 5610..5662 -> -0.32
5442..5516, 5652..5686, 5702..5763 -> 2.36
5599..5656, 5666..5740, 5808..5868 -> -4.39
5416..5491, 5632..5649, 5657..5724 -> 1.05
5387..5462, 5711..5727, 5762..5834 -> 0.27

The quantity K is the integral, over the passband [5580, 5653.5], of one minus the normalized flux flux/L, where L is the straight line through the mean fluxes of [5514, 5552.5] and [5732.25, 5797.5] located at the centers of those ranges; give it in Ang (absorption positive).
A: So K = 6.53 Ang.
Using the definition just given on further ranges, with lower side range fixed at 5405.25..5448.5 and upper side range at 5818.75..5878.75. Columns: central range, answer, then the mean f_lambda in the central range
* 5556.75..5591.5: 1.23 Ang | 26.5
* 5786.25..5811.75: -4.24 Ang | 33.5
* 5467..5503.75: 2.78 Ang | 24.9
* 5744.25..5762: -2.58 Ang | 32.6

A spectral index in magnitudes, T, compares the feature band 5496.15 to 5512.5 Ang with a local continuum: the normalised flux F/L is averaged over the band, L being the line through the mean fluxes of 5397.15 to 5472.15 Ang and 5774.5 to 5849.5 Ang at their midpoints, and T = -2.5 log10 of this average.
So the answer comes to 0.12 mag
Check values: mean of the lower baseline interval 25.5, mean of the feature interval 23.8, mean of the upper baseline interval 31.9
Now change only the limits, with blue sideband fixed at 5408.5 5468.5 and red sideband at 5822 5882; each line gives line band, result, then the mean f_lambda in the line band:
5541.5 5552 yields 0.023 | 25.8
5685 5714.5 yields -0.040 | 28.5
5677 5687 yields -0.024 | 27.9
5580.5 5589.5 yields 0.016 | 26.2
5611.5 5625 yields 0.099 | 24.5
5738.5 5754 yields -0.155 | 32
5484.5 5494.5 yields 0.002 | 25.9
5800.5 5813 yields -0.214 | 34.4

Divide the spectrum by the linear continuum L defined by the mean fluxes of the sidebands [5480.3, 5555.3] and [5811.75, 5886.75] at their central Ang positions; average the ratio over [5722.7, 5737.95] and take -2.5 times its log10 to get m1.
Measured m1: -0.11 mag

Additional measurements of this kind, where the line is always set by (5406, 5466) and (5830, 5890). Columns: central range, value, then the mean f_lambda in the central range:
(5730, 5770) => -0.193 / 31.4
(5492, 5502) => 0.039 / 24.7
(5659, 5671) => -0.019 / 26.5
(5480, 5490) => 0.008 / 25.4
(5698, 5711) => -0.099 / 28.6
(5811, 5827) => -0.166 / 30.8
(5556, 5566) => -0.025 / 26.4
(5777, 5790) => -0.170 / 30.8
